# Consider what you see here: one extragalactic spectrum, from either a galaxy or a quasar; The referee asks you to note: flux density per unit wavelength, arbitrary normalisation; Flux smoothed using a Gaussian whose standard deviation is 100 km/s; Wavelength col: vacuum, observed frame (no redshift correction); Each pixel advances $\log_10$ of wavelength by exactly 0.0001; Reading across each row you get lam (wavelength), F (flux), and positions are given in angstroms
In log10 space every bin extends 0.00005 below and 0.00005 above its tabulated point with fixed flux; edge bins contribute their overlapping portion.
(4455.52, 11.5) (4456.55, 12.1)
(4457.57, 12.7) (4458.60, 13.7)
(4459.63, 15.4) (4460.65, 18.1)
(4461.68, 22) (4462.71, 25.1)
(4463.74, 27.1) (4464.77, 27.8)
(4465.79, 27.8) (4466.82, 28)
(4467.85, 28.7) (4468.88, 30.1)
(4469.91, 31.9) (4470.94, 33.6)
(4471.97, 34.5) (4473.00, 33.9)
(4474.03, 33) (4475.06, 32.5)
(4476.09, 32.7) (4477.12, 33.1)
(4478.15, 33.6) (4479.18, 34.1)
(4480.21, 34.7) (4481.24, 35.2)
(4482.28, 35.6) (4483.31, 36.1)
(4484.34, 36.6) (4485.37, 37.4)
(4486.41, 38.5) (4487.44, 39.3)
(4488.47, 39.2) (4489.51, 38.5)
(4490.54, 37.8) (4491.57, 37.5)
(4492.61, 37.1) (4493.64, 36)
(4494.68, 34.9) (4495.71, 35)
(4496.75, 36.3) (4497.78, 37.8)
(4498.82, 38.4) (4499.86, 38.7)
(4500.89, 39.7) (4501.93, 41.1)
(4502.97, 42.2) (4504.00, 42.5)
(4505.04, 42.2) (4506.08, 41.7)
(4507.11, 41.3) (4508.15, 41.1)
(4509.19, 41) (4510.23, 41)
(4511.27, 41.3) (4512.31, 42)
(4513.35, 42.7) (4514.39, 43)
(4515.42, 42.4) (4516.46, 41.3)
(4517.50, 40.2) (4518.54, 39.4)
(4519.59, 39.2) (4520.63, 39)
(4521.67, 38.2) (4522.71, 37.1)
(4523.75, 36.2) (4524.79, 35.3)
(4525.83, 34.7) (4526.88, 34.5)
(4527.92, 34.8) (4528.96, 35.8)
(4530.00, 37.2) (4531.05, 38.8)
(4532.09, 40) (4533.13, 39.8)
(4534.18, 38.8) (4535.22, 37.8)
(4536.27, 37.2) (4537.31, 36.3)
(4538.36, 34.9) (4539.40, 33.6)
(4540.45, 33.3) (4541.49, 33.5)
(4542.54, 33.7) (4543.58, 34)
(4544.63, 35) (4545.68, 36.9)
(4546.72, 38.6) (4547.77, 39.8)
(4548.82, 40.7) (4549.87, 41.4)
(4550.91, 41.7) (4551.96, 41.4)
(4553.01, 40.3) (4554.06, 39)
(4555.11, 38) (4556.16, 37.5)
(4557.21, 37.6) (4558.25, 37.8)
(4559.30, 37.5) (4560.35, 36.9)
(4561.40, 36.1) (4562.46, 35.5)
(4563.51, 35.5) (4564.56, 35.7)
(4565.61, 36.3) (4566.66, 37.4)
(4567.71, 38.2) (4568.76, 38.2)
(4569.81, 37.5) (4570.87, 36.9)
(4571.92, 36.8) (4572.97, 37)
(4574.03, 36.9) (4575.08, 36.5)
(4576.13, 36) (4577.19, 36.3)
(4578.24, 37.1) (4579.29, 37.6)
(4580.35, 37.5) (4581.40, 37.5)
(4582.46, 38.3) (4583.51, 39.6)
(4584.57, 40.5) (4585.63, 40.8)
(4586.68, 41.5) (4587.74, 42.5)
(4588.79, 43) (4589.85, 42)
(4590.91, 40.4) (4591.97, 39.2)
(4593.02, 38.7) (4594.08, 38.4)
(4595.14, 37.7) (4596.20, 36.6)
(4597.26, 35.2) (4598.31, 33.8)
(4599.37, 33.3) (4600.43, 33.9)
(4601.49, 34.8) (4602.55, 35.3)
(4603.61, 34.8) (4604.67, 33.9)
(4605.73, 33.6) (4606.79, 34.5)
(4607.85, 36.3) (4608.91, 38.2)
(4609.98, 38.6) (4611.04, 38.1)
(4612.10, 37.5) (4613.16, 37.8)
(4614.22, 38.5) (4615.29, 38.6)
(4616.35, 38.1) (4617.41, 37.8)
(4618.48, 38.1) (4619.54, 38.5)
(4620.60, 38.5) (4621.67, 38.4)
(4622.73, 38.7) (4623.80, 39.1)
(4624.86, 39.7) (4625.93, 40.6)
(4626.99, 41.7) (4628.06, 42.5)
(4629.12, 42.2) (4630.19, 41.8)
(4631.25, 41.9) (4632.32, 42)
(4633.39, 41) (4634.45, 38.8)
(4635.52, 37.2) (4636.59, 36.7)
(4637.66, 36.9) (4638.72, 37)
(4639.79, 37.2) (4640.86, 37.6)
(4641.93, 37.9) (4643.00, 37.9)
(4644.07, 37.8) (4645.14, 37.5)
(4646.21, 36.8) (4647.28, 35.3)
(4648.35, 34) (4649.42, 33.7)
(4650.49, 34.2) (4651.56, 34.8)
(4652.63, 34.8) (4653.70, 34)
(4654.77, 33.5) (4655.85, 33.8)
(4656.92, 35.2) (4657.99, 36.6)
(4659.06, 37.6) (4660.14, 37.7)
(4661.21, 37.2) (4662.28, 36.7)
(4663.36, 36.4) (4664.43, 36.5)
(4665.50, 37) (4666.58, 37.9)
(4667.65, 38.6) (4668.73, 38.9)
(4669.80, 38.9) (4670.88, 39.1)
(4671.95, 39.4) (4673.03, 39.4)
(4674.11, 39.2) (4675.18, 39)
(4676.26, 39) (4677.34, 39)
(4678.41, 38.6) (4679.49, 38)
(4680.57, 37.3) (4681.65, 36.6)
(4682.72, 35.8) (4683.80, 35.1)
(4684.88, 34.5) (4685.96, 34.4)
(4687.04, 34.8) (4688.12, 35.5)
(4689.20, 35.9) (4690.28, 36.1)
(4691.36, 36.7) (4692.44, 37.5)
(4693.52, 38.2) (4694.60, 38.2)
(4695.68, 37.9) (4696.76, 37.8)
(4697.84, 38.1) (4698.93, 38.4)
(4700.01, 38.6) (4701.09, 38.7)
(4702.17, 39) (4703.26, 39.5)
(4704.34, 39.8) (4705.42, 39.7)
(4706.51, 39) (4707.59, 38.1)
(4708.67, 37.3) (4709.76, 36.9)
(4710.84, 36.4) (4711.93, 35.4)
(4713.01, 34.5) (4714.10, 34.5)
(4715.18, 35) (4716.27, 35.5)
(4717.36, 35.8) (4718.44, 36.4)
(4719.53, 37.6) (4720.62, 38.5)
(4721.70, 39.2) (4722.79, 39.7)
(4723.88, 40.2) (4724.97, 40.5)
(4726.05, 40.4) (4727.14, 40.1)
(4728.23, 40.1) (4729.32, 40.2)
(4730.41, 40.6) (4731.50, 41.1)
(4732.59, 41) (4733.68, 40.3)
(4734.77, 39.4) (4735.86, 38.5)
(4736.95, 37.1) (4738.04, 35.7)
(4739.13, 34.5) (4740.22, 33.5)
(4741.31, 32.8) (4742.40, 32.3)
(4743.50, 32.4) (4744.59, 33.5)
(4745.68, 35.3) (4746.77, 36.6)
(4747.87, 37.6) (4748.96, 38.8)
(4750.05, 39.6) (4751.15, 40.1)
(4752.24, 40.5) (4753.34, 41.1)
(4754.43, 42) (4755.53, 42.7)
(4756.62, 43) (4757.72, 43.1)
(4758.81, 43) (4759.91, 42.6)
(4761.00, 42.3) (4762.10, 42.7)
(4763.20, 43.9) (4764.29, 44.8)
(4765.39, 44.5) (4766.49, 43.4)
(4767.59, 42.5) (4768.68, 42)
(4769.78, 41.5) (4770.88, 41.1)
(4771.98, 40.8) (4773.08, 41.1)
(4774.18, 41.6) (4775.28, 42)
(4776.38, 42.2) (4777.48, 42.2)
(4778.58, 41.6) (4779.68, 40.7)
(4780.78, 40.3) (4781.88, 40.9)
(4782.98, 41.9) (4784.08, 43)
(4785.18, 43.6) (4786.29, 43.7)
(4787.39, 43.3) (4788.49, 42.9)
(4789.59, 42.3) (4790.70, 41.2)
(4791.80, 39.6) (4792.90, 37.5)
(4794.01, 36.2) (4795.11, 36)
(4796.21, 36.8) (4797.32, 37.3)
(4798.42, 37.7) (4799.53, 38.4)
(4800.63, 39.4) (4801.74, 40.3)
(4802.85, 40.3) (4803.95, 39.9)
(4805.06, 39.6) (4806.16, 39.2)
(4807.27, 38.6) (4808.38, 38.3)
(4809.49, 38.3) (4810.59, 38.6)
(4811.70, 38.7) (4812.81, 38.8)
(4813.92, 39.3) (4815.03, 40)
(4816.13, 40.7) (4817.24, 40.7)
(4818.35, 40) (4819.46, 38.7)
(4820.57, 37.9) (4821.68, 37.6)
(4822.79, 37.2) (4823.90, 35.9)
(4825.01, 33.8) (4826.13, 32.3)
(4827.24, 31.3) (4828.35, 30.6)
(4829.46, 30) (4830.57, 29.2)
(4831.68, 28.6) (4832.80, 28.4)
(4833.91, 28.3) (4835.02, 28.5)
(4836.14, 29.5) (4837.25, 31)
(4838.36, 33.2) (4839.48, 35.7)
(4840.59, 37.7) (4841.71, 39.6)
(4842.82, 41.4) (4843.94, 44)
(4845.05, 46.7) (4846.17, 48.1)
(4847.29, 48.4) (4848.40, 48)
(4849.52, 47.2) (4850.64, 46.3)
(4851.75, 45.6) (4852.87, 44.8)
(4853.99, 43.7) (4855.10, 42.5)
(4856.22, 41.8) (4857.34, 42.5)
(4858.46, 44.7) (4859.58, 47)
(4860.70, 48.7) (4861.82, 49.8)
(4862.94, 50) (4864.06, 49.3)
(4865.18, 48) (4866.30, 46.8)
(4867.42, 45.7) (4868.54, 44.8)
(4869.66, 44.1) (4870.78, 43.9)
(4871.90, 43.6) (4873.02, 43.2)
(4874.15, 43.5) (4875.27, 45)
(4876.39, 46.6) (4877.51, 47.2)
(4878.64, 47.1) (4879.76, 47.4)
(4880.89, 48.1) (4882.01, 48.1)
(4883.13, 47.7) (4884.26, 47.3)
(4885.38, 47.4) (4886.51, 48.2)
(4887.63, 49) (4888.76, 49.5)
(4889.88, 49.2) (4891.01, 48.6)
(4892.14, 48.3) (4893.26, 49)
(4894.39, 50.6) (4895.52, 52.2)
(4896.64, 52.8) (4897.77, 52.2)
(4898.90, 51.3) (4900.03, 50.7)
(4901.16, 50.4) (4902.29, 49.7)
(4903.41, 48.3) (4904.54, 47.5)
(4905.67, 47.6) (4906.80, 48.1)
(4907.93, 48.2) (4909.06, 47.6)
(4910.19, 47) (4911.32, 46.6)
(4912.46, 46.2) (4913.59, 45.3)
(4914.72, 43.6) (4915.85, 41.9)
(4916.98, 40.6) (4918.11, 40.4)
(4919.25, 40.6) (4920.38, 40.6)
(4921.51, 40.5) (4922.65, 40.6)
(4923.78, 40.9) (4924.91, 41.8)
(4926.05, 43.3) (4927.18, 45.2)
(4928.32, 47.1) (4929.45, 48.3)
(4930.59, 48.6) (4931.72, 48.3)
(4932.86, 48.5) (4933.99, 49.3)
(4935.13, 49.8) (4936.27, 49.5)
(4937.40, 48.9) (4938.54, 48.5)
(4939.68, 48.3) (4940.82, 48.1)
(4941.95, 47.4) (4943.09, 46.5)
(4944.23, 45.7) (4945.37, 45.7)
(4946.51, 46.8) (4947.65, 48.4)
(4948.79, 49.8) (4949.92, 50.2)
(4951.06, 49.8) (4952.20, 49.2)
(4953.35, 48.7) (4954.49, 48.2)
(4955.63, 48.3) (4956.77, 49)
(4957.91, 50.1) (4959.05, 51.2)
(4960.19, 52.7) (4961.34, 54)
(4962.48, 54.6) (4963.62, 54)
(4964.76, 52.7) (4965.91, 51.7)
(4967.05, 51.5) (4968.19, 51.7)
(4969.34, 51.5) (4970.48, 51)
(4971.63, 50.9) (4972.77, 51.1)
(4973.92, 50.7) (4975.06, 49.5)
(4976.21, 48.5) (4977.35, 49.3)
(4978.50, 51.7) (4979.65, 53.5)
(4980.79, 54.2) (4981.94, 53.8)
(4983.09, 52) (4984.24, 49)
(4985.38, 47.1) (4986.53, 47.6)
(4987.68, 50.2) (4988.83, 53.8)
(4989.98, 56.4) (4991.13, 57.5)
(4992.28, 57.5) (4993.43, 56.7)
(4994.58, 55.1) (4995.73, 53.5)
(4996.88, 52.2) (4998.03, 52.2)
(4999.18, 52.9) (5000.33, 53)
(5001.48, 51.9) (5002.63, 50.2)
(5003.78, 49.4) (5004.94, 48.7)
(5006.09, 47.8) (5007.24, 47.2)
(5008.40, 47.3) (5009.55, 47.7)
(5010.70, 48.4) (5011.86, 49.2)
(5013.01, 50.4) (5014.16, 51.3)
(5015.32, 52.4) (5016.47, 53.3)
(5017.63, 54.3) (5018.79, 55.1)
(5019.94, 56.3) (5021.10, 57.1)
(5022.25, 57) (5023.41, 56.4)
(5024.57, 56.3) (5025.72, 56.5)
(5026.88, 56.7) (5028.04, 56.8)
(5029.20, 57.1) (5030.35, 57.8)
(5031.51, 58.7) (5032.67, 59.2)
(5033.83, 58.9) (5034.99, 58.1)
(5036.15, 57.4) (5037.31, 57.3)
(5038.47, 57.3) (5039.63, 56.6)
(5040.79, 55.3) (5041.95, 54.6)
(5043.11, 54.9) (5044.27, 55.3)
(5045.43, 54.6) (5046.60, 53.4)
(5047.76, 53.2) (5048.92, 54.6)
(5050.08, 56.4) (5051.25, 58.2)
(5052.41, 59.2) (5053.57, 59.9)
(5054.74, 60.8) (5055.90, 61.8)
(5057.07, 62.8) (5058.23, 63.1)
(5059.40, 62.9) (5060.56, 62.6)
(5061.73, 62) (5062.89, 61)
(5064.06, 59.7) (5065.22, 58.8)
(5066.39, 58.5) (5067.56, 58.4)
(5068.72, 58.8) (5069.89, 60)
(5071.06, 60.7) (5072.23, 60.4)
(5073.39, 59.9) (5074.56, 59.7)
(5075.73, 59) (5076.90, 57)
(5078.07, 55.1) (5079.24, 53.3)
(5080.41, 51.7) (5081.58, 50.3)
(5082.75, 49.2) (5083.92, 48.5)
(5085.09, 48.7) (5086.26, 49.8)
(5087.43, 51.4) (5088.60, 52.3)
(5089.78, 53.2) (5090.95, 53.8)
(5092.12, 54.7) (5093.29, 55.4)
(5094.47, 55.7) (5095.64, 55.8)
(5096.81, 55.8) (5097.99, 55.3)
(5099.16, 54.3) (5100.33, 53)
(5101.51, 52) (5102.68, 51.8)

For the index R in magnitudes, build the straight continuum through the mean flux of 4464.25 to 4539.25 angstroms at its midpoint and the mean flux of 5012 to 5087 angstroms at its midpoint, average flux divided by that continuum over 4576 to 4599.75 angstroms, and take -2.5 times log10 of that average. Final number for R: 0.05 mag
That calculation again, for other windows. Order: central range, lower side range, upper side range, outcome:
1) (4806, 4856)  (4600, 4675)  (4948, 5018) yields 0.19 mag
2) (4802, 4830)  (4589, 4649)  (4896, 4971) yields 0.18 mag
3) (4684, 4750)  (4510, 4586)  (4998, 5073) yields 0.18 mag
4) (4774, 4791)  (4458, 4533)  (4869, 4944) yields 0.03 mag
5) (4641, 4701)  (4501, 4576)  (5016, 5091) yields 0.17 mag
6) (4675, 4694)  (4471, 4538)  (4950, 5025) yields 0.17 mag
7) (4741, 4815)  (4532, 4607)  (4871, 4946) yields 0.08 mag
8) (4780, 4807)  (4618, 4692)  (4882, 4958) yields 0.07 mag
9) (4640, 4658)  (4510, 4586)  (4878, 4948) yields 0.14 mag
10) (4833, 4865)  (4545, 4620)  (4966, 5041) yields 0.13 mag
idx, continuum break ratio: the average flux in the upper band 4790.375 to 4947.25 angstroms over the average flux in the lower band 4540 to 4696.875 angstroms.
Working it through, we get 1.15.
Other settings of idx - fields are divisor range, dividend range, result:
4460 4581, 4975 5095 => 1.50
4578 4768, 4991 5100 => 1.46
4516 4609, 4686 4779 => 1.04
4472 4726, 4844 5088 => 1.35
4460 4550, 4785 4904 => 1.16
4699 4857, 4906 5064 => 1.32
